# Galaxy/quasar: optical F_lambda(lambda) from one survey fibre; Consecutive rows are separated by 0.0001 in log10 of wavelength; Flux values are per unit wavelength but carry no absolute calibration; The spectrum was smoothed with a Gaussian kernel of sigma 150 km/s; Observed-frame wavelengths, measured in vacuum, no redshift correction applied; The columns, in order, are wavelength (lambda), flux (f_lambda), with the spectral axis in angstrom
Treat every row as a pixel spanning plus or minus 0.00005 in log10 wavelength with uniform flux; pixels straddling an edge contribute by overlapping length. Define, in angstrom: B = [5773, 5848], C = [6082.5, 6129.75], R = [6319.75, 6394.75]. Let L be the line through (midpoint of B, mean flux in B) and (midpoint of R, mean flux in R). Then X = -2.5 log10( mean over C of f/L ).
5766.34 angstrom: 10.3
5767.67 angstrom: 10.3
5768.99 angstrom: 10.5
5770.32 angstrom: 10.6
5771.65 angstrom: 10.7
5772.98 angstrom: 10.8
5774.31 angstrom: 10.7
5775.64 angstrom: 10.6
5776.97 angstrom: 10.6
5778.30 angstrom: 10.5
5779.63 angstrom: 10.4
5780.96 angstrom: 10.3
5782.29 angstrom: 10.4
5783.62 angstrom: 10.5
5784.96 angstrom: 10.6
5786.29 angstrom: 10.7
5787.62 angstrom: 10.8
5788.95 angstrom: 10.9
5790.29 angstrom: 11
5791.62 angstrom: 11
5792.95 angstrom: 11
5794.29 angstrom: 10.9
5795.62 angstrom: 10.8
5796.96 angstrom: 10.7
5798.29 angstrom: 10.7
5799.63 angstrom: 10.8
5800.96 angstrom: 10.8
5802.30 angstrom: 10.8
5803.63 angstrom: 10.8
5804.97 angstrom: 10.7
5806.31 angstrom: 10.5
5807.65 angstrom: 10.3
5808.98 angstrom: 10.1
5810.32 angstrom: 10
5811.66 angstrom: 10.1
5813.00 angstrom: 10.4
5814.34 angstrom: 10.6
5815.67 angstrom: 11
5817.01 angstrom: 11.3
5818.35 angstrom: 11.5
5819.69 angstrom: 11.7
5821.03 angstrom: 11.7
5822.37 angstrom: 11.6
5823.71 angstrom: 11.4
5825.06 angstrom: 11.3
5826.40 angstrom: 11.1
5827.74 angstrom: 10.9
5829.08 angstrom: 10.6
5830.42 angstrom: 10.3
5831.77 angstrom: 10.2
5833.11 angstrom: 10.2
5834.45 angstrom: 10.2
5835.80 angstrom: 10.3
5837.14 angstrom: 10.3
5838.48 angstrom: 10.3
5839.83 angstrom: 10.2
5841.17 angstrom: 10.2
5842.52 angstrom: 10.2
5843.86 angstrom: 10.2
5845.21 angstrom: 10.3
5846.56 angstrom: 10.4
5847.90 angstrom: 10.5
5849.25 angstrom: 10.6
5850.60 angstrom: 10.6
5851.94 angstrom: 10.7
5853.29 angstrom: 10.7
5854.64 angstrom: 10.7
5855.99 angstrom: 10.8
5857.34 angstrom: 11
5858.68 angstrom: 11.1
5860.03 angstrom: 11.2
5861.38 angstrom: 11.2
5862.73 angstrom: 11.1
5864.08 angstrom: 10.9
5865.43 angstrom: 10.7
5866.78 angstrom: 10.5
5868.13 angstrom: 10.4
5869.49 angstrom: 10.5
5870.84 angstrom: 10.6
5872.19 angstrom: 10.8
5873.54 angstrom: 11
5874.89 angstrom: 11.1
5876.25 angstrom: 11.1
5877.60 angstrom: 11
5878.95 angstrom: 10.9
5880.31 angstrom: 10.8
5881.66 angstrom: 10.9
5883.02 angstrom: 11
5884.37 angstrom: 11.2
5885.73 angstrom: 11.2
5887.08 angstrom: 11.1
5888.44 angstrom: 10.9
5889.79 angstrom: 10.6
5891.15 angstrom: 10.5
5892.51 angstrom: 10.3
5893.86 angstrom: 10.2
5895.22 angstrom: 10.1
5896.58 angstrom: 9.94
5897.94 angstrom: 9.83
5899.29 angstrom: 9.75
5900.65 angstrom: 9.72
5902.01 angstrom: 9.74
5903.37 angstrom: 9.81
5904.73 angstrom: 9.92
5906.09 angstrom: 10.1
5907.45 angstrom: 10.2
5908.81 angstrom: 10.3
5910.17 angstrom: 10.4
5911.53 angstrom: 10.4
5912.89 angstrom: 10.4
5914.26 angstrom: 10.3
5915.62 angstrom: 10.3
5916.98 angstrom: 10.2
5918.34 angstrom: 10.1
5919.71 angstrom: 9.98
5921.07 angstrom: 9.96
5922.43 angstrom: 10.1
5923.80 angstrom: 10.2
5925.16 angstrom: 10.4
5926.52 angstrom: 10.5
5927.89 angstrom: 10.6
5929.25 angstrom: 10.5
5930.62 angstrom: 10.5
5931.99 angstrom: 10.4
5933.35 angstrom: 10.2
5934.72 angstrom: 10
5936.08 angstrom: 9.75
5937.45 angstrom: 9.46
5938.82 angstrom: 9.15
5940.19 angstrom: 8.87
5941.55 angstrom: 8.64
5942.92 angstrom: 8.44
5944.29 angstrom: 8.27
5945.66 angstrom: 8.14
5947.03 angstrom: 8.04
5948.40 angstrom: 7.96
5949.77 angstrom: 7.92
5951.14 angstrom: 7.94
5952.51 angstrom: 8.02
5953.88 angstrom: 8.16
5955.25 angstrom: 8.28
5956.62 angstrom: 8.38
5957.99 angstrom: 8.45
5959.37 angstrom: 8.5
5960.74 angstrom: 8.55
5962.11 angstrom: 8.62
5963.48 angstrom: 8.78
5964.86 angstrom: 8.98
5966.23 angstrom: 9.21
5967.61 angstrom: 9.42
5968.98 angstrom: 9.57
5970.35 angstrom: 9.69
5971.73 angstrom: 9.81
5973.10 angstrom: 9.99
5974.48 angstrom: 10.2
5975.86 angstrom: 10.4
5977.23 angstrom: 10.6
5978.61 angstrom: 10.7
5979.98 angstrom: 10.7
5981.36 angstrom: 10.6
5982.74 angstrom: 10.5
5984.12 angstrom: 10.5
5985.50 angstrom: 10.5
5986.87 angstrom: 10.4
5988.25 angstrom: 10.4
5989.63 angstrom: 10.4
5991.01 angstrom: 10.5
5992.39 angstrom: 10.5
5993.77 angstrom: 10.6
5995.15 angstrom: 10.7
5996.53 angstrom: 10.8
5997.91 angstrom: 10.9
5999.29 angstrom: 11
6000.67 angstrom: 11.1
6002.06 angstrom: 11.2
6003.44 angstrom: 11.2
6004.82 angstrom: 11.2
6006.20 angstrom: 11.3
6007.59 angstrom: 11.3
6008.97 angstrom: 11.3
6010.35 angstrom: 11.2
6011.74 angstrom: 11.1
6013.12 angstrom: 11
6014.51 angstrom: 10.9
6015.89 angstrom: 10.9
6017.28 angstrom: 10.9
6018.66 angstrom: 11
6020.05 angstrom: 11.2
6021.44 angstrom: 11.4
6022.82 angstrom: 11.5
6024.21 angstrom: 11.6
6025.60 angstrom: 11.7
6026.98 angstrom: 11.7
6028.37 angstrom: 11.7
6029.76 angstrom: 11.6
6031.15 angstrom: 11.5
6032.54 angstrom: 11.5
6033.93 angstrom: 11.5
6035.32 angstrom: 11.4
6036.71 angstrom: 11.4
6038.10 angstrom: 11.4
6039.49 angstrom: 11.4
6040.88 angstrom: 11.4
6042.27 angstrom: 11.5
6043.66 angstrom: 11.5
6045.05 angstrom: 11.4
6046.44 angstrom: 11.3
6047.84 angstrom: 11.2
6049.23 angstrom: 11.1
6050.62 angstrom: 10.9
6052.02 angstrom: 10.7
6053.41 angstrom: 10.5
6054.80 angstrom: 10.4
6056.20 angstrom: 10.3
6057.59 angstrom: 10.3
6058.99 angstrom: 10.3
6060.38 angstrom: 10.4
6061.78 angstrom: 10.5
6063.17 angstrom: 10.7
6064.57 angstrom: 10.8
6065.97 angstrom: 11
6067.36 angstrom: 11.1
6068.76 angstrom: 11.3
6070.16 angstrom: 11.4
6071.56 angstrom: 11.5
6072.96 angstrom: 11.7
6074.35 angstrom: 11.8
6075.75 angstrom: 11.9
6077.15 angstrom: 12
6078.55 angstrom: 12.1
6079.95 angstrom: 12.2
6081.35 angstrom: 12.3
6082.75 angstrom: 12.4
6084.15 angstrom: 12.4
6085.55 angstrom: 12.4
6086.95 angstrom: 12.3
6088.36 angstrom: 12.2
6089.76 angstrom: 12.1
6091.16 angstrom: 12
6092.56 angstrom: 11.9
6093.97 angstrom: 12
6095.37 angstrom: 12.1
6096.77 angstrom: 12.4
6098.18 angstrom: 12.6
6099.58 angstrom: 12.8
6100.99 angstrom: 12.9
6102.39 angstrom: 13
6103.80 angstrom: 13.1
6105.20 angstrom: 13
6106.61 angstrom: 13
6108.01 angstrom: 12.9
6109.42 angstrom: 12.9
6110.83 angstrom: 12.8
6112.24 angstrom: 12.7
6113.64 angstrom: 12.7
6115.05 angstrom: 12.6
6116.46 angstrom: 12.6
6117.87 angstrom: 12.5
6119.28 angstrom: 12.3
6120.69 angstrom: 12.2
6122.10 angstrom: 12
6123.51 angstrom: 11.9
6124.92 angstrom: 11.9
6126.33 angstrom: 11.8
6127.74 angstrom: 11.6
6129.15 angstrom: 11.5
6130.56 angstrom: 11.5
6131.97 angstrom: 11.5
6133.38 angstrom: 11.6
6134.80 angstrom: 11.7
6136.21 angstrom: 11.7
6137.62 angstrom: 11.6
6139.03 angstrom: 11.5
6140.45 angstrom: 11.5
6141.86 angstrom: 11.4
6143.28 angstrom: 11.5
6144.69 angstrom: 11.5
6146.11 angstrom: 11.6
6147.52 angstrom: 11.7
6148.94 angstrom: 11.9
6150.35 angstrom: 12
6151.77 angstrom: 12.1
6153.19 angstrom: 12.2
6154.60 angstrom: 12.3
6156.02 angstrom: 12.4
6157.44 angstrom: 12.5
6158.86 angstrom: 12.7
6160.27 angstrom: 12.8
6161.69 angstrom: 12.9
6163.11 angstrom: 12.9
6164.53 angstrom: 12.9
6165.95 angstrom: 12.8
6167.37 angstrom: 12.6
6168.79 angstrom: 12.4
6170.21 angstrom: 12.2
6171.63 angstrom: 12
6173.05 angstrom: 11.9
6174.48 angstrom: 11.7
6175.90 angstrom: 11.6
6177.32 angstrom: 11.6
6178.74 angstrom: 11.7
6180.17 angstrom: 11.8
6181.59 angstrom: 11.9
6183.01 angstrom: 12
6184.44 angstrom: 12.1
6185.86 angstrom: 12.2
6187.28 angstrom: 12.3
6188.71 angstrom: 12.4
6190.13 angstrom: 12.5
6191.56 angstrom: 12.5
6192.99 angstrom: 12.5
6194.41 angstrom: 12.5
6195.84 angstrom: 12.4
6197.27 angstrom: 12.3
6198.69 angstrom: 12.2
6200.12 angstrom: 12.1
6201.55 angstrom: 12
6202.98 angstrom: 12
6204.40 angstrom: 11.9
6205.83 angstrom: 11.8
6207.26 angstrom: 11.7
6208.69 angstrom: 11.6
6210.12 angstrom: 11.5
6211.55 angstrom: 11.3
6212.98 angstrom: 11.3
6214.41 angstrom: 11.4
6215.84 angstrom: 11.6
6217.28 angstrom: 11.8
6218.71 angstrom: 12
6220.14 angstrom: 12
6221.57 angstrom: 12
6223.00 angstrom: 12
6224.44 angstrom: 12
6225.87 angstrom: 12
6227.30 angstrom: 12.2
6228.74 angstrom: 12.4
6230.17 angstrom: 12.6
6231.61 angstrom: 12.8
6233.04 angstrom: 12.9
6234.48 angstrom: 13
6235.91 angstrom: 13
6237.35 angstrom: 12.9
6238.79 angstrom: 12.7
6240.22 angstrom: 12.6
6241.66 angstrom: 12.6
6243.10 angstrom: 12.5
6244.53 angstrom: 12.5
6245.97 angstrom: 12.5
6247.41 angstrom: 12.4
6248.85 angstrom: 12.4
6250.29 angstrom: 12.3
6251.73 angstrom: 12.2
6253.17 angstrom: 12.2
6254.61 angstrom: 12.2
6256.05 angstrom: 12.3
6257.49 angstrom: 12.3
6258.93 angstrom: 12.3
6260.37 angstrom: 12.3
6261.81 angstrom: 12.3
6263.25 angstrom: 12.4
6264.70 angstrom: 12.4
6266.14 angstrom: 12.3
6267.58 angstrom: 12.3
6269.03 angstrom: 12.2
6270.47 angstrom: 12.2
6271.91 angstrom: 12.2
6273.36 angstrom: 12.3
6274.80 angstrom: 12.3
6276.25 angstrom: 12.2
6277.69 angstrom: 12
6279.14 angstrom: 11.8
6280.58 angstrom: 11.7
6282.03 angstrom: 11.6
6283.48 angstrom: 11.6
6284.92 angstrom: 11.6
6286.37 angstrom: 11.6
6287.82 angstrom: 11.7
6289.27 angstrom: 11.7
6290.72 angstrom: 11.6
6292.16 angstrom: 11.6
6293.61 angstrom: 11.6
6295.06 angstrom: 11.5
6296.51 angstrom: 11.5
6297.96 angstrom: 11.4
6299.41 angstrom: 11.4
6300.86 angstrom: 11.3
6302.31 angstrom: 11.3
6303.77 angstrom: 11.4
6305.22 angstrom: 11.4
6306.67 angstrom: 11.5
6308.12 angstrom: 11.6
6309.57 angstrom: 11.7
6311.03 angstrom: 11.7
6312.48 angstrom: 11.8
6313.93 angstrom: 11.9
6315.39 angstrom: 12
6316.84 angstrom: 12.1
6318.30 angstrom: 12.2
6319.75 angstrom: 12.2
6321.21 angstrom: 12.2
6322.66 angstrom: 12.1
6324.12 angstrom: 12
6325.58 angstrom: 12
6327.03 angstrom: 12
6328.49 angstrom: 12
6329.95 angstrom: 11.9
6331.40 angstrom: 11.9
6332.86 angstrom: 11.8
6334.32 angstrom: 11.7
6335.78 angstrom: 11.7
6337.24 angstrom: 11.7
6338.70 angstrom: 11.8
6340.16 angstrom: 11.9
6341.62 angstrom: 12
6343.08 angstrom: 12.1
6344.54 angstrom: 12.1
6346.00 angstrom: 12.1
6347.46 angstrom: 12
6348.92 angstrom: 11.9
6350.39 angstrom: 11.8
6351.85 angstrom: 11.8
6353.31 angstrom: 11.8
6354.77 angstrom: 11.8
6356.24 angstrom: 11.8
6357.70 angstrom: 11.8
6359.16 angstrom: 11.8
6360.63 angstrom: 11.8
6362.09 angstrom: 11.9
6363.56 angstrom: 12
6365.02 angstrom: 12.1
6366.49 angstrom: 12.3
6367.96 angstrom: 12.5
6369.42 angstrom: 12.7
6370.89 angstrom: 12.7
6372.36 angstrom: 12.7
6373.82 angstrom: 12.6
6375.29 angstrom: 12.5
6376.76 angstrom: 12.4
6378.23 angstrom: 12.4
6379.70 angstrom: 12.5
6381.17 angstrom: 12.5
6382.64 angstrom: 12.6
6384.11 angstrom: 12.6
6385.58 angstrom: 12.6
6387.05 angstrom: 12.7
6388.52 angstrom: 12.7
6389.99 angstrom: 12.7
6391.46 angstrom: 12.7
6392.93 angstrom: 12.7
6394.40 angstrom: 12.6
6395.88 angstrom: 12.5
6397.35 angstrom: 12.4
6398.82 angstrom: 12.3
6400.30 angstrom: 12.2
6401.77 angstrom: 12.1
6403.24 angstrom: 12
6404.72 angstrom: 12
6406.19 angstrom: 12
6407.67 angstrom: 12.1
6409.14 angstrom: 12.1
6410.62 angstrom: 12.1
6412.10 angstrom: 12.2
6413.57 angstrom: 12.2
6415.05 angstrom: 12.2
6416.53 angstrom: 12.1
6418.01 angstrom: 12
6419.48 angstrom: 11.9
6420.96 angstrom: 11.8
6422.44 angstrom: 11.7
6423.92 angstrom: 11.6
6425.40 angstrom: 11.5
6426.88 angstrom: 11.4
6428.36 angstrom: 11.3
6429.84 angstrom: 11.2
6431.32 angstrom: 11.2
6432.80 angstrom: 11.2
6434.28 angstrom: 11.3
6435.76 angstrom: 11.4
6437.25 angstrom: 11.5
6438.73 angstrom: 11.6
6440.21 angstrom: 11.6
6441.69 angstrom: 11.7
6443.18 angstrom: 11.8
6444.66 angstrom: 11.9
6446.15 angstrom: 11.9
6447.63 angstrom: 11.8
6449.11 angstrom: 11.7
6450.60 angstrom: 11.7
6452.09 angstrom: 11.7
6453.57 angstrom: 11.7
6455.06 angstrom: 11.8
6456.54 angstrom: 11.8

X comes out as -0.08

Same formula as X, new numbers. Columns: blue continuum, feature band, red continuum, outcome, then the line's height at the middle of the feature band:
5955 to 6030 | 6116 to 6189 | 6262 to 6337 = -0.078 mag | 11.2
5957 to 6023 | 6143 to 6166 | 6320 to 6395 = -0.100 mag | 11.2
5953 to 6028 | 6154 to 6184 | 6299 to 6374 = -0.101 mag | 11.2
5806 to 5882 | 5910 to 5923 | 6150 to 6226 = 0.082 mag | 11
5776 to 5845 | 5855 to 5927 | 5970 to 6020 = 0.019 mag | 10.7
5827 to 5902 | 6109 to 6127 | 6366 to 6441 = -0.097 mag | 11.3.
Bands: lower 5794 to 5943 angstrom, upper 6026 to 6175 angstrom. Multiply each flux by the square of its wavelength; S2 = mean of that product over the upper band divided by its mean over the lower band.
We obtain 1.22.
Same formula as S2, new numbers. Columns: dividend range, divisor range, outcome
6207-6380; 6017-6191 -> 1.08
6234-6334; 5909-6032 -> 1.31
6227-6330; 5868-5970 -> 1.39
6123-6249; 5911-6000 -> 1.34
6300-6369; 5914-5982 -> 1.43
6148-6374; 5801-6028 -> 1.31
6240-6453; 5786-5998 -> 1.36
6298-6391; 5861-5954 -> 1.38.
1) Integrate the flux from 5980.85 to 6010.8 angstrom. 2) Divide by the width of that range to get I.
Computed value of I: 10.8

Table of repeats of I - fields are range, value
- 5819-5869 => 10.7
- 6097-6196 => 12.2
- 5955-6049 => 10.7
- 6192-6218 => 11.9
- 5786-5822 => 10.8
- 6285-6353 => 11.8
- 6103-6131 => 12.4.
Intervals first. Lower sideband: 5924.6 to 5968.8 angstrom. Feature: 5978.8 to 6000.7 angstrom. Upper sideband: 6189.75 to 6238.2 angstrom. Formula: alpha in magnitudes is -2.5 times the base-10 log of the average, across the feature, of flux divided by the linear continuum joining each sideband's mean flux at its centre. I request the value -0.12 mag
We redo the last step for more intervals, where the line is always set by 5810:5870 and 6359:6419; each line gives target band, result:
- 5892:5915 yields 0.08 mag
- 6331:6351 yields 0.03 mag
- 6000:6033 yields -0.01 mag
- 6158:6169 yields -0.10 mag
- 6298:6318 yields 0.04 mag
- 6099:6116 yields -0.12 mag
